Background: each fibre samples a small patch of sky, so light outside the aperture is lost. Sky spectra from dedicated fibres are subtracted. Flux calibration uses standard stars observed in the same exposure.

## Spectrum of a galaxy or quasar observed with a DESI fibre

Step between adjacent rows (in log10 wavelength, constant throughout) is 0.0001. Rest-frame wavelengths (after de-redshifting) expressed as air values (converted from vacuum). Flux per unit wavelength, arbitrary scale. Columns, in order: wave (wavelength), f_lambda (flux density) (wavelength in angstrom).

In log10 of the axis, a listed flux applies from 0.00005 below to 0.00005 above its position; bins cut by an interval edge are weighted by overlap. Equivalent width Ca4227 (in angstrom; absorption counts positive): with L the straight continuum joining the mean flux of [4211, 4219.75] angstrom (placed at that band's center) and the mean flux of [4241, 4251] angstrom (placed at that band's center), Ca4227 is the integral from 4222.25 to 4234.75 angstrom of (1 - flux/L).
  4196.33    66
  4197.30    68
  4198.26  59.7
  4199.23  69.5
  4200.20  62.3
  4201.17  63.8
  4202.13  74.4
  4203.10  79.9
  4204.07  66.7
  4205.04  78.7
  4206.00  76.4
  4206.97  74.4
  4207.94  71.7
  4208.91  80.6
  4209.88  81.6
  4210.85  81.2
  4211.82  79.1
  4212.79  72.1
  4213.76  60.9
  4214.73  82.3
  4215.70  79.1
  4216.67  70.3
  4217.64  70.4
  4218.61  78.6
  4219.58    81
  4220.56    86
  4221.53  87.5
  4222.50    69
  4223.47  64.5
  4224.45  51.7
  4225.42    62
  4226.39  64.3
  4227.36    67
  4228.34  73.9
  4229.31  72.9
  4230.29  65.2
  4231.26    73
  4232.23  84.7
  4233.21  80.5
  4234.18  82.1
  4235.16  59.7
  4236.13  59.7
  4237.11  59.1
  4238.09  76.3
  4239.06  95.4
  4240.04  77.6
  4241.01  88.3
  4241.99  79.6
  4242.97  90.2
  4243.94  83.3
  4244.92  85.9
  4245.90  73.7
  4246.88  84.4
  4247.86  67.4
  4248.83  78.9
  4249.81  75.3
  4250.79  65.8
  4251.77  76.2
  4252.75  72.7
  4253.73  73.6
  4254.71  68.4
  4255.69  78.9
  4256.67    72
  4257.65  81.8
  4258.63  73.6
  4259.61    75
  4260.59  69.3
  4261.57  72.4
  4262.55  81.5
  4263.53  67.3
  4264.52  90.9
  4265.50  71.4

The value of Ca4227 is 1.1 angstrom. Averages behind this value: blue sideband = 74.9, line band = 70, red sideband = 79.3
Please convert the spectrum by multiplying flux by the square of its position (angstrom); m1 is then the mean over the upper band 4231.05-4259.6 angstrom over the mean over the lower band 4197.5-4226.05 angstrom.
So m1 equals 1.07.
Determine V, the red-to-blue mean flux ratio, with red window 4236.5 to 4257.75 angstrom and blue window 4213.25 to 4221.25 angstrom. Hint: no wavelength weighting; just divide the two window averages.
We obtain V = 1.01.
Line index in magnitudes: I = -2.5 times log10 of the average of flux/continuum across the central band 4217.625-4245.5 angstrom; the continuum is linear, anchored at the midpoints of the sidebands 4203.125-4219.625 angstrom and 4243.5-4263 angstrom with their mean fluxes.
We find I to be 0.009 mag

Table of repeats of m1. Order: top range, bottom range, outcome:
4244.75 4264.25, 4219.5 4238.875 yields 1.06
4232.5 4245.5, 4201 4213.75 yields 1.06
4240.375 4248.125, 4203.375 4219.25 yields 1.10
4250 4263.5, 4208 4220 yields 0.99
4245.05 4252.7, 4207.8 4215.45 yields 1.00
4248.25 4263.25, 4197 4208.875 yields 1.07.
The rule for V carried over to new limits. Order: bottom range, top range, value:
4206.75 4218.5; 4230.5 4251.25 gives 1.02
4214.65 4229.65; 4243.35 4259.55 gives 1.05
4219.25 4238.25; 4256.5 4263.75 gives 1.05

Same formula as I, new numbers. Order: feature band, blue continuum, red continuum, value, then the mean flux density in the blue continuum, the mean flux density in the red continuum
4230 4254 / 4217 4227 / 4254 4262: -0.05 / 71.4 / 74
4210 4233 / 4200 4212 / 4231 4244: 0.05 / 74.9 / 77.8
